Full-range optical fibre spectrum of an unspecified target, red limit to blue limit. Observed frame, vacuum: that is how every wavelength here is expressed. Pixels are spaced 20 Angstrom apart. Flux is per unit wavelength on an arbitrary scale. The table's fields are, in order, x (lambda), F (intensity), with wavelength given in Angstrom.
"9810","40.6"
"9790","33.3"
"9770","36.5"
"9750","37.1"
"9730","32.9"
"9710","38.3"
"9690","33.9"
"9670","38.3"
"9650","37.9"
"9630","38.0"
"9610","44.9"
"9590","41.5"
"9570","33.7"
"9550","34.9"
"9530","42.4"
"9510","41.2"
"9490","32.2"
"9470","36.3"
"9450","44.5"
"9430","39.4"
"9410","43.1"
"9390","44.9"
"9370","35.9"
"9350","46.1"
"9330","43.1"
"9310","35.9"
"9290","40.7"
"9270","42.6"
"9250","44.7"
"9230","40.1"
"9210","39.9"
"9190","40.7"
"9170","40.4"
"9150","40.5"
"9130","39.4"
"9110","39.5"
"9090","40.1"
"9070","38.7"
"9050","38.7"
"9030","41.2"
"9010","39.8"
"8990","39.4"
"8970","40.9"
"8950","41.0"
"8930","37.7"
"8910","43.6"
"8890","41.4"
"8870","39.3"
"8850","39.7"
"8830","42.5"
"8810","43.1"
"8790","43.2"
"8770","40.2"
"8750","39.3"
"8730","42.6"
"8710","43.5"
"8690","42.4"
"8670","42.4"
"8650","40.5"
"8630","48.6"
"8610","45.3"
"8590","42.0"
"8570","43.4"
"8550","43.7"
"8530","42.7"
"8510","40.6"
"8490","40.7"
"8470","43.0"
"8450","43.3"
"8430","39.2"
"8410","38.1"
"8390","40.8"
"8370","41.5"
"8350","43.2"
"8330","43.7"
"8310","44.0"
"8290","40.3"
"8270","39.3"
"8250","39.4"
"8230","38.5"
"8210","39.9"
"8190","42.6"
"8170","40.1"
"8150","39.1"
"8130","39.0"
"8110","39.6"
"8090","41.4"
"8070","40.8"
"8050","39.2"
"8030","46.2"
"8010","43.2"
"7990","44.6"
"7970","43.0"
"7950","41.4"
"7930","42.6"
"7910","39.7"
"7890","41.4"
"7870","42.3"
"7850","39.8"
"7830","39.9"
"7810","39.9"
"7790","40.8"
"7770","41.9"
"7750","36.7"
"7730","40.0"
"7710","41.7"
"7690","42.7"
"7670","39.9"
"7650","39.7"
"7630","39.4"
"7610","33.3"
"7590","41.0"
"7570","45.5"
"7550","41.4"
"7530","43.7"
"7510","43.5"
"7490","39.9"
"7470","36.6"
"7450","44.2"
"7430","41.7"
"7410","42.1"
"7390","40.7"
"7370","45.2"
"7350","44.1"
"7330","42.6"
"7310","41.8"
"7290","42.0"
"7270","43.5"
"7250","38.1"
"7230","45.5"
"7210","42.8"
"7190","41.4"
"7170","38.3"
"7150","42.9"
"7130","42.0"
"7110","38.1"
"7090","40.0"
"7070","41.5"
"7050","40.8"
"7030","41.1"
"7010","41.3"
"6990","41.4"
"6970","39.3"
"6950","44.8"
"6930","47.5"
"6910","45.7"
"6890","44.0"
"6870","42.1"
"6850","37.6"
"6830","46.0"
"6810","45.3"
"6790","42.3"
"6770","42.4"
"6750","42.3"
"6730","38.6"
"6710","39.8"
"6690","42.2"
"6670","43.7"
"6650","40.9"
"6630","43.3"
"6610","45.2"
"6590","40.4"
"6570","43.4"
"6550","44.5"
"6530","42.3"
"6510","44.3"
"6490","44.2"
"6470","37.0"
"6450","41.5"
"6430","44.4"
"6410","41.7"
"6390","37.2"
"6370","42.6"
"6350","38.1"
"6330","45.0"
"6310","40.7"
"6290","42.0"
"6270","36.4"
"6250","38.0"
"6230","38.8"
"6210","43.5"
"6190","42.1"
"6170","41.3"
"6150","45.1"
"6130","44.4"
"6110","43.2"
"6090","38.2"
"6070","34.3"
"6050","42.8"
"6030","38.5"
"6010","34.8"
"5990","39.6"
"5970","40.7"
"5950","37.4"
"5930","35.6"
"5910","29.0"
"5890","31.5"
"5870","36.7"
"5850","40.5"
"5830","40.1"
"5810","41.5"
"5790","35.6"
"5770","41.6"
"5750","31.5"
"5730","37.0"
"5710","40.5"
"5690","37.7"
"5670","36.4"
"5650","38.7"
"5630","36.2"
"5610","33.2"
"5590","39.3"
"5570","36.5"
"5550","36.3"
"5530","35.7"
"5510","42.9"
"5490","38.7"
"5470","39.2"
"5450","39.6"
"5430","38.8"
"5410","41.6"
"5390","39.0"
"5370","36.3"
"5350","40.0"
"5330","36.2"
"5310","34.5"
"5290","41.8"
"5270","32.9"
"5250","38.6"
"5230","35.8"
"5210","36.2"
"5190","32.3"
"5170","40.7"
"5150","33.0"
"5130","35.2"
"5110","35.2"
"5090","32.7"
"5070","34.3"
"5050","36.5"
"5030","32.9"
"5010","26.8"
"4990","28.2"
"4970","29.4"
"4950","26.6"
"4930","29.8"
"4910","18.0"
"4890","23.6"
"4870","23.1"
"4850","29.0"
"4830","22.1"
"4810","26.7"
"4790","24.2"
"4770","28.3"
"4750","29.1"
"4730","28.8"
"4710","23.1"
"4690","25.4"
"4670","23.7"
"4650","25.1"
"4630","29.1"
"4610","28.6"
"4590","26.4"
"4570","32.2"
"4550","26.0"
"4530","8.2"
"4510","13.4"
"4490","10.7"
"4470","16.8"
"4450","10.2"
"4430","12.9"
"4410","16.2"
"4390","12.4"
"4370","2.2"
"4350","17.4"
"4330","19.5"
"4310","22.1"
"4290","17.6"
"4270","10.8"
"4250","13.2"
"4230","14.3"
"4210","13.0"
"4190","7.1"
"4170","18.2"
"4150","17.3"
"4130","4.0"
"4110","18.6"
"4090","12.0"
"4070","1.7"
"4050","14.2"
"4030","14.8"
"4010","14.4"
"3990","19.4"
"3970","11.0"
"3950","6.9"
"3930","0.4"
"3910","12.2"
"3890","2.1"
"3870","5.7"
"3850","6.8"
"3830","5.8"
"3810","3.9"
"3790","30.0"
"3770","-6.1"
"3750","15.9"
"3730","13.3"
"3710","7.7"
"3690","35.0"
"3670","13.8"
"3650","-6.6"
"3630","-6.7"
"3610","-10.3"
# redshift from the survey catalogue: 0.14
